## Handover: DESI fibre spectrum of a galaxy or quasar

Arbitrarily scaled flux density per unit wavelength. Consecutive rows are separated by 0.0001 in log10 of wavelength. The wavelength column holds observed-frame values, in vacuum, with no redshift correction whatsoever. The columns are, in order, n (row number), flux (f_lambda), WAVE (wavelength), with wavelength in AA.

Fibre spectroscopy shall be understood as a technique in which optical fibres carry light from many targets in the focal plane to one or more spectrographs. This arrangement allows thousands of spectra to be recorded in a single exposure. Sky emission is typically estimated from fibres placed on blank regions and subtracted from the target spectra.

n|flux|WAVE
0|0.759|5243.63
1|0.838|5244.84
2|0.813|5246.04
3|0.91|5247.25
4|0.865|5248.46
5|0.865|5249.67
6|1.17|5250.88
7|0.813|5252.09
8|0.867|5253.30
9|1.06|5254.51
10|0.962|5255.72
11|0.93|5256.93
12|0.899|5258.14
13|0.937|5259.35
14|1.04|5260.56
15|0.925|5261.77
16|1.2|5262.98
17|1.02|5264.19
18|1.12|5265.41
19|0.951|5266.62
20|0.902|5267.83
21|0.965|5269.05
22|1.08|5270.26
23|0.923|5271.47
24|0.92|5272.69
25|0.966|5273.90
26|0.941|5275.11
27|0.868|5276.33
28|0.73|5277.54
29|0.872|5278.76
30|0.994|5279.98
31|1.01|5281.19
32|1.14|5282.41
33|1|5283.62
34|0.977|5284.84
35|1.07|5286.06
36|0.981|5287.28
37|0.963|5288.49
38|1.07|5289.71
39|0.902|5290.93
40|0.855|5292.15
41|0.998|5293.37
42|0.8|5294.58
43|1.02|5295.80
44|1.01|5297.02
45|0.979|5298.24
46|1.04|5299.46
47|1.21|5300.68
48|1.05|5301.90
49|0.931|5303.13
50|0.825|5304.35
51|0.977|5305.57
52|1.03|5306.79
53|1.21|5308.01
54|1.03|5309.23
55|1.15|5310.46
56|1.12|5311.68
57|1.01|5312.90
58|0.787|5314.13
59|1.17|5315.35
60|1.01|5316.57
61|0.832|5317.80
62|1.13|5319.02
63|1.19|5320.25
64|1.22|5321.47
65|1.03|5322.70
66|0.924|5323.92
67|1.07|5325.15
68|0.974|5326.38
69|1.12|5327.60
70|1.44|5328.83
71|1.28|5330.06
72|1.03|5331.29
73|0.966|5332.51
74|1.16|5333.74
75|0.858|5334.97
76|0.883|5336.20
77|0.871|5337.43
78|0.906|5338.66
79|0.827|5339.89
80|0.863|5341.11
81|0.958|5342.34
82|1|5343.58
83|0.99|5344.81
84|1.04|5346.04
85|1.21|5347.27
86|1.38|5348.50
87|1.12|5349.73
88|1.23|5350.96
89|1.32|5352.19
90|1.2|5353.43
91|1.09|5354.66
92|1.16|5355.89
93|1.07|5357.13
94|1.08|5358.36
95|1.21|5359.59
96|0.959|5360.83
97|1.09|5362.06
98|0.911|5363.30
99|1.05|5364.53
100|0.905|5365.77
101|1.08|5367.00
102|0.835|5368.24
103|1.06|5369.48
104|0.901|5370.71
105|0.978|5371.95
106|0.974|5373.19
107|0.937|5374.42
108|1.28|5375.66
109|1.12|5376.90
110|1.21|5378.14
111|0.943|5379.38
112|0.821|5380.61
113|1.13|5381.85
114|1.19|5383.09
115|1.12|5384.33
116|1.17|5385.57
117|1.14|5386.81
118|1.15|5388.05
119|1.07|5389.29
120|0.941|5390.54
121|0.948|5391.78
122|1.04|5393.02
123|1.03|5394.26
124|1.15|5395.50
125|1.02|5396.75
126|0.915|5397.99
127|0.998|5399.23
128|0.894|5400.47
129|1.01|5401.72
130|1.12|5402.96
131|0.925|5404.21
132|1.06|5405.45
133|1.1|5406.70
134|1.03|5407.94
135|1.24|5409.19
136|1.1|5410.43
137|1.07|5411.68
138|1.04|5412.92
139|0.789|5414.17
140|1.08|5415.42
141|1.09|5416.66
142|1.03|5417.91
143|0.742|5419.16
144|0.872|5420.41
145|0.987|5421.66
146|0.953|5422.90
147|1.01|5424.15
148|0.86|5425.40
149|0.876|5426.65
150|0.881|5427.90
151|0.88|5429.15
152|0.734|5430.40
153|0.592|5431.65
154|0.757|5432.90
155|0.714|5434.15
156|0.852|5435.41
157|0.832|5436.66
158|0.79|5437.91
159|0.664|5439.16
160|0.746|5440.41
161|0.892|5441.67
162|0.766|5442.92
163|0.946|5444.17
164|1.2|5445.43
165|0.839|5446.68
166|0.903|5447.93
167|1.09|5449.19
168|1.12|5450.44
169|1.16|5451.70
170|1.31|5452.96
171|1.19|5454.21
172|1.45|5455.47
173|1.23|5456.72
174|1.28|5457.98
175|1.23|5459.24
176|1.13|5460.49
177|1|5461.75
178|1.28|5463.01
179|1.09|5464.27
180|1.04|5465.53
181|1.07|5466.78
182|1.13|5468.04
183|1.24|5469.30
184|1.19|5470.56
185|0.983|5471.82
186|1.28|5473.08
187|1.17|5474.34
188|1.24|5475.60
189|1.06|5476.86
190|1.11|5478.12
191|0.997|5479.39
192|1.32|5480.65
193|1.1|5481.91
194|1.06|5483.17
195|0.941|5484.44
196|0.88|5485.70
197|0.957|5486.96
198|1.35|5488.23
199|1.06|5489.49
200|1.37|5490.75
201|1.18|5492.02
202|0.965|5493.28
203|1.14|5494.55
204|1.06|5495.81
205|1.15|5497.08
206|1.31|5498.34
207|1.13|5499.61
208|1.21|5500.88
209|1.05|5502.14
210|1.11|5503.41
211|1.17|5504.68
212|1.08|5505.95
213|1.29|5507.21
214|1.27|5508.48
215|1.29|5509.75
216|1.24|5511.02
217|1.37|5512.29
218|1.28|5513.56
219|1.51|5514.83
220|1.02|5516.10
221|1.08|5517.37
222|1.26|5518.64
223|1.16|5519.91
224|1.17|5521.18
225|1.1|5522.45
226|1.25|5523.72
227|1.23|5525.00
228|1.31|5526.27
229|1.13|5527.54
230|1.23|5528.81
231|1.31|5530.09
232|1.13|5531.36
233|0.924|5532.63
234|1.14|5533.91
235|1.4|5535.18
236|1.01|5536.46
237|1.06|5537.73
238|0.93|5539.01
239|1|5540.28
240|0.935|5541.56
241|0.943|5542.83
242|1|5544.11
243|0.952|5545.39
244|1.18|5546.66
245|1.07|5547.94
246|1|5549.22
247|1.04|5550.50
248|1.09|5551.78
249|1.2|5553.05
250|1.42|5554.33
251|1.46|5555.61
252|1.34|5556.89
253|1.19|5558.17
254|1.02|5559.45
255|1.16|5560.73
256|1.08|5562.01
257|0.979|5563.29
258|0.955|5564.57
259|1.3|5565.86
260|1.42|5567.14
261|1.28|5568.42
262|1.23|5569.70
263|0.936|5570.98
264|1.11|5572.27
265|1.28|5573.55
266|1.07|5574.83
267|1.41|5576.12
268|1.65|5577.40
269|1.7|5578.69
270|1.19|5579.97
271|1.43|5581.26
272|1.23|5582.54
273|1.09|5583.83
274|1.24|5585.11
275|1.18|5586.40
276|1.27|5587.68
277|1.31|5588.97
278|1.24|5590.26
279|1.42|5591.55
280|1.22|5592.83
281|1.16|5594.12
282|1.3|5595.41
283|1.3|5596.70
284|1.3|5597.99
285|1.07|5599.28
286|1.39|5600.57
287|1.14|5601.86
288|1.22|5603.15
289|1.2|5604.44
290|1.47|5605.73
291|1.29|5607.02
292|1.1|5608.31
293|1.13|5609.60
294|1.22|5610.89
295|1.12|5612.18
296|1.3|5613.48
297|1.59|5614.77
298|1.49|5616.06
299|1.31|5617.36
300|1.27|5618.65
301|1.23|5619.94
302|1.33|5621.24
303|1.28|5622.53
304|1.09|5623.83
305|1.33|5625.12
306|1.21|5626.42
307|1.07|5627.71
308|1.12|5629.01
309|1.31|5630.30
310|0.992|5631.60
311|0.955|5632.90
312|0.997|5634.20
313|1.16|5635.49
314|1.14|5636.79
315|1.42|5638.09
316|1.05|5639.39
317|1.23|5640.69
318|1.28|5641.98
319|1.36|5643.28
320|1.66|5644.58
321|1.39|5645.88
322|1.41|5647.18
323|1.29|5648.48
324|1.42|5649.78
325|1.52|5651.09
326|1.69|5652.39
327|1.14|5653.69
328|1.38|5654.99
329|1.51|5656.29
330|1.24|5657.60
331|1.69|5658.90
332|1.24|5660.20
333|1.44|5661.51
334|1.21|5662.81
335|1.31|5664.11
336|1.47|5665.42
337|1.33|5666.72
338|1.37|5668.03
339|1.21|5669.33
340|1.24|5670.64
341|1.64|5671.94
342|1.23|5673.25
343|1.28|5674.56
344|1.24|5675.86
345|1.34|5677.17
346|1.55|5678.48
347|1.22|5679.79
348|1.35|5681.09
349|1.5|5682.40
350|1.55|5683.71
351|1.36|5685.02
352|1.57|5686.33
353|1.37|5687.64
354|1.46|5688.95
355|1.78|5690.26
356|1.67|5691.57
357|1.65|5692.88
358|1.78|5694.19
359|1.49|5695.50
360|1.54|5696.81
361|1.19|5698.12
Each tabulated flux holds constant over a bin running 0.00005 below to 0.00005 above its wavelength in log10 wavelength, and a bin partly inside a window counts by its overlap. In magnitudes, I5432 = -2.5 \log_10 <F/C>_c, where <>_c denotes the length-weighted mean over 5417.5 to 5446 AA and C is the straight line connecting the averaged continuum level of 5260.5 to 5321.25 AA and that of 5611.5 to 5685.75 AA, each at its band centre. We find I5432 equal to 0.30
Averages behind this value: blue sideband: 0.999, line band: 0.849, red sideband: 1.32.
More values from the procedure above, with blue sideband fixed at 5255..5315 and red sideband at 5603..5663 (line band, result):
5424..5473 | 0.13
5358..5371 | 0.05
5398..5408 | 0.08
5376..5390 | -0.03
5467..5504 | 0.03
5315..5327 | -0.04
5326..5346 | 0.02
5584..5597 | 0.00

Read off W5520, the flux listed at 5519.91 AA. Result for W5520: 1.16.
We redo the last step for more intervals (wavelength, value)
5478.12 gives 1.11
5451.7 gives 1.16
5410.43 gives 1.1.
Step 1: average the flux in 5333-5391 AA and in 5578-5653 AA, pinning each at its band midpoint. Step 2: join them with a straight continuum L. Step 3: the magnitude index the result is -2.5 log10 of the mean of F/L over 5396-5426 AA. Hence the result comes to 0.10 mag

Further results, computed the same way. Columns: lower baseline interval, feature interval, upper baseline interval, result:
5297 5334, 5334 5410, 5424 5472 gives -0.01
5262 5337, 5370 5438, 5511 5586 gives 0.10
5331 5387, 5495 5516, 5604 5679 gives -0.03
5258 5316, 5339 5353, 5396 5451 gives -0.12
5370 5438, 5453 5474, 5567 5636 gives -0.11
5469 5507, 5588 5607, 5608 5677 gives -0.02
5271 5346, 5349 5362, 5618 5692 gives -0.10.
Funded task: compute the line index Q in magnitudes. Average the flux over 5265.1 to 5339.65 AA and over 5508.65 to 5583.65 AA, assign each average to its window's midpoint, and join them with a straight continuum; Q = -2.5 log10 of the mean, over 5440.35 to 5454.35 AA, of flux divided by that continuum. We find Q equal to 0.10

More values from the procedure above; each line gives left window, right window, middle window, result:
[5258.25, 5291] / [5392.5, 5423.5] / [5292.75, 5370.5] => -0.05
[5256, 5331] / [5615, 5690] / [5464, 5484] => 0.04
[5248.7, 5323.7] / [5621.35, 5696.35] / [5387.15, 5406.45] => 0.08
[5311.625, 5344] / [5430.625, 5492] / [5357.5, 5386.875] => -0.01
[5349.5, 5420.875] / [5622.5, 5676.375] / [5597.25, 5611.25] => 0.02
